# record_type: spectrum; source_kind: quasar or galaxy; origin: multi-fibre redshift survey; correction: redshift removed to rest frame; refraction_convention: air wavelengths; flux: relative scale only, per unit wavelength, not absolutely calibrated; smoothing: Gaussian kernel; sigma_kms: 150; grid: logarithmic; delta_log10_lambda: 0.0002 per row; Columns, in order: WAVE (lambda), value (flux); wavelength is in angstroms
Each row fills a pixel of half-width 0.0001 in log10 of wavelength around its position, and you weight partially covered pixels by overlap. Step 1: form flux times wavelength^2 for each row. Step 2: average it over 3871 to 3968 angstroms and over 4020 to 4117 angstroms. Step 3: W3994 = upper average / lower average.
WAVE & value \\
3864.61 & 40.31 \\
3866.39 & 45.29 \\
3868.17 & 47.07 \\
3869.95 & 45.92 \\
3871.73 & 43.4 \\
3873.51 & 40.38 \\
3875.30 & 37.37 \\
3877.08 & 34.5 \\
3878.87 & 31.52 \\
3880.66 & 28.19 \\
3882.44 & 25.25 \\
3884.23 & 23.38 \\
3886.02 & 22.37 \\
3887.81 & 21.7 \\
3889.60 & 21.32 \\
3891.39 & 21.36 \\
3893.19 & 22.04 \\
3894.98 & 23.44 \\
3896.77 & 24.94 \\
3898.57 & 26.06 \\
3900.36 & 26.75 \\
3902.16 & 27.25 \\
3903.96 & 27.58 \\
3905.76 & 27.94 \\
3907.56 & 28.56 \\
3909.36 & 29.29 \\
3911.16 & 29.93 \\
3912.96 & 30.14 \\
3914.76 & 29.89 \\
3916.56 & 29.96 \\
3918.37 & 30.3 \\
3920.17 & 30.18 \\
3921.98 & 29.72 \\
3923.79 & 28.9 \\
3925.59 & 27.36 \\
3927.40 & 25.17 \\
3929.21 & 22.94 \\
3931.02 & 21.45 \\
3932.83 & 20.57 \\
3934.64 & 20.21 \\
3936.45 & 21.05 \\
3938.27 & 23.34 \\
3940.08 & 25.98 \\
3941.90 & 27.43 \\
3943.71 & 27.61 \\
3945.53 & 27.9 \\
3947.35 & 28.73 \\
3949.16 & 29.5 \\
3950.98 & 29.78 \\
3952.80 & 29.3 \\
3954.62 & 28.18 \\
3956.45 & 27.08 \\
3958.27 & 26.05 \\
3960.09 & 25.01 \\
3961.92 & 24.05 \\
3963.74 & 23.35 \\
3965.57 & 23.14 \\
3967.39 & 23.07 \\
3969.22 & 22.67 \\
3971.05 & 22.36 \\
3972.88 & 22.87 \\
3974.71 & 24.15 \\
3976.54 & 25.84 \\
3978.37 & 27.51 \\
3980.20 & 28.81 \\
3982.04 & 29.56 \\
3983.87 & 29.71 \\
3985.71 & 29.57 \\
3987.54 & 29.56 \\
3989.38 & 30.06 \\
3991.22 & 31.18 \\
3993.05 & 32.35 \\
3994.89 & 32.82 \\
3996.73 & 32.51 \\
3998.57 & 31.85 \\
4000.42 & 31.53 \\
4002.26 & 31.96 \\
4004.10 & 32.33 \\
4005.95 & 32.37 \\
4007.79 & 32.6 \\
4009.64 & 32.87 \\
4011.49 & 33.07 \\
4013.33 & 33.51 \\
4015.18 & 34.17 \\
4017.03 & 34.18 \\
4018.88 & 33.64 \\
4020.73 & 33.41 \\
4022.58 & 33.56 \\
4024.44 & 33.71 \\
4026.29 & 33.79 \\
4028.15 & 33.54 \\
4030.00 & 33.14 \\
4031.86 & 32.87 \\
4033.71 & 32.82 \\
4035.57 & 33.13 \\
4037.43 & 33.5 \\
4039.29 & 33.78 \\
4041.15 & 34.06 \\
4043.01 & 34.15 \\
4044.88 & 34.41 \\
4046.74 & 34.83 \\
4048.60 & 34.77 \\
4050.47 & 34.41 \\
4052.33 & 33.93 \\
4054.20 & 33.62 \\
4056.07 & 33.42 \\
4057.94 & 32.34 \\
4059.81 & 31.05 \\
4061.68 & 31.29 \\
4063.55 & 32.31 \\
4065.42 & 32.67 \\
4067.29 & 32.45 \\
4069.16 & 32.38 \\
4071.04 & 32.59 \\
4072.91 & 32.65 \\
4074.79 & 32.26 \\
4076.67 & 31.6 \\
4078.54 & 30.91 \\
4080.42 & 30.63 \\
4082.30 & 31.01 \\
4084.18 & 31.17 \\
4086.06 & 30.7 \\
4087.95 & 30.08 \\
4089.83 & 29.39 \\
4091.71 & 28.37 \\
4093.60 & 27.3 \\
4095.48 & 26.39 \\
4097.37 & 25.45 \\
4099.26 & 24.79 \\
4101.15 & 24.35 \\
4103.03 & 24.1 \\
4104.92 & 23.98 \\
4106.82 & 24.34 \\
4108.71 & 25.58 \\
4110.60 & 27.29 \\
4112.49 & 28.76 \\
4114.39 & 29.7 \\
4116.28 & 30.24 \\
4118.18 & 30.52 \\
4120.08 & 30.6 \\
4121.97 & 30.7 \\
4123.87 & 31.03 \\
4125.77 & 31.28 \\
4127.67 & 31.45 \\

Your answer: 1.23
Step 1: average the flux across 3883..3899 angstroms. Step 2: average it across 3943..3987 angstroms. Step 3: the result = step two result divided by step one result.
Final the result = 1.2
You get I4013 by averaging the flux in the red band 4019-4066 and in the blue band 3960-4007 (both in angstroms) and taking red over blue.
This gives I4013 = 1.19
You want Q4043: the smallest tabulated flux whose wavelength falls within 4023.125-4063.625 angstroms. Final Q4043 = 31.05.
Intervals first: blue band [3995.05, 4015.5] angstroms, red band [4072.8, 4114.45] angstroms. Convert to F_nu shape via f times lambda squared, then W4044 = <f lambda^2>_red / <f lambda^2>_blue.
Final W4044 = 0.90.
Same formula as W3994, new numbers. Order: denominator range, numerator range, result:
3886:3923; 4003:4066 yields 1.33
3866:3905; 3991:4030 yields 1.17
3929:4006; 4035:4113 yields 1.19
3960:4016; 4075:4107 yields 1.02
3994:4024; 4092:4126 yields 0.88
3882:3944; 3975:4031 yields 1.29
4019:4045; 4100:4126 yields 0.87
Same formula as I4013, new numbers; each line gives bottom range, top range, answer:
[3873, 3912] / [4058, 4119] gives 1.08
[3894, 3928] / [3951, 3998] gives 0.97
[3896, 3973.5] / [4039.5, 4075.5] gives 1.26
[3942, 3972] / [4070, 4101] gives 1.13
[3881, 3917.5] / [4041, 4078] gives 1.27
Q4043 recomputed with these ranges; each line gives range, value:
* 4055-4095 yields 27.3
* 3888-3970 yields 20.21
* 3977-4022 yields 27.51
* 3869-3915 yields 21.32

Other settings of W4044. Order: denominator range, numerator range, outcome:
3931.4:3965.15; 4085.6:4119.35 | 1.14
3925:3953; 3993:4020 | 1.34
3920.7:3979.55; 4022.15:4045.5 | 1.38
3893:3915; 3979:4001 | 1.18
